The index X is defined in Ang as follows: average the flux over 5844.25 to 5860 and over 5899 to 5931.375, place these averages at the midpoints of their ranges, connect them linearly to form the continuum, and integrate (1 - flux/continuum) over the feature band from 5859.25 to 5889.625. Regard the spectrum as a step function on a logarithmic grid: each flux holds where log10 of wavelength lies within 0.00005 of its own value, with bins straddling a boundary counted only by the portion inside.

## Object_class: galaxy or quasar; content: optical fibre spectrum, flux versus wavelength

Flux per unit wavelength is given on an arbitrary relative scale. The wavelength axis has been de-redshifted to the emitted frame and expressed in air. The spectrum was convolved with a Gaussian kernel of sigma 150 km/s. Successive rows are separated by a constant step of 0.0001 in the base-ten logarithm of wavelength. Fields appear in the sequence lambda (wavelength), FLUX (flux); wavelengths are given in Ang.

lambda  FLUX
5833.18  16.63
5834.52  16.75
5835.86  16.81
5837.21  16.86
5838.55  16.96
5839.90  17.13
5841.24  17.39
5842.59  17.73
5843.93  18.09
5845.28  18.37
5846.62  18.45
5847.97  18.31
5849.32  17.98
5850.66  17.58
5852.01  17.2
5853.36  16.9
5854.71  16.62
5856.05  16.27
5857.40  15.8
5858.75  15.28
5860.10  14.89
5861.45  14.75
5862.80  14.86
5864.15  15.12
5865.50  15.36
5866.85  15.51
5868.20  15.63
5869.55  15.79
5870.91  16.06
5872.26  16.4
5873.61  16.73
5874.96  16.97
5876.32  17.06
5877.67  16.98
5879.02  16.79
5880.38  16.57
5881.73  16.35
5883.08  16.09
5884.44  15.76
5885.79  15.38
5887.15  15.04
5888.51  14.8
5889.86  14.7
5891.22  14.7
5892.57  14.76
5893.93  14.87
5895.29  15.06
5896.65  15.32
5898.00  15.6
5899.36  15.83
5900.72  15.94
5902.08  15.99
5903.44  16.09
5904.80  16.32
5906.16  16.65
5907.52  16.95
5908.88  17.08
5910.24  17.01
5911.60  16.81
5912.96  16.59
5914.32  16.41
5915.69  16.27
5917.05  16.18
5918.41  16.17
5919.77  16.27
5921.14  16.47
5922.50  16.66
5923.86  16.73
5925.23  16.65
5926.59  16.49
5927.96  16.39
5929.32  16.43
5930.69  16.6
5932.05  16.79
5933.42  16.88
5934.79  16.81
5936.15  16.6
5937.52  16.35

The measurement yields 1.86 Ang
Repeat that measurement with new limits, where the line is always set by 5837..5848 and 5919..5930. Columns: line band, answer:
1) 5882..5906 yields 2.1 Ang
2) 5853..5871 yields 1.9 Ang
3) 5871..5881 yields 0.3 Ang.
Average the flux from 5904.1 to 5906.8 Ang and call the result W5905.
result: 16.5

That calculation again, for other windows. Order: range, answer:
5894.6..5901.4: 15.5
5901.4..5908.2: 16.4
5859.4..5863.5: 14.8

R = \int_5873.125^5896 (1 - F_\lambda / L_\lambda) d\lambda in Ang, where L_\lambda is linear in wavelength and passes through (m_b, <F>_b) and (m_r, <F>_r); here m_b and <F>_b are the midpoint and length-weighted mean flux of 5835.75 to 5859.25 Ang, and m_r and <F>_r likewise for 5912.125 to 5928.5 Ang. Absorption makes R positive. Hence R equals 1.4 Ang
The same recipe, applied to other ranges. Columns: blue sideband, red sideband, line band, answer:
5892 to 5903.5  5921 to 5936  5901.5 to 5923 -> -0.65 Ang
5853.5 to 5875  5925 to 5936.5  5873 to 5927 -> 0.33 Ang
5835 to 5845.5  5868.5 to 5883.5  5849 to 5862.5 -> 0.60 Ang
